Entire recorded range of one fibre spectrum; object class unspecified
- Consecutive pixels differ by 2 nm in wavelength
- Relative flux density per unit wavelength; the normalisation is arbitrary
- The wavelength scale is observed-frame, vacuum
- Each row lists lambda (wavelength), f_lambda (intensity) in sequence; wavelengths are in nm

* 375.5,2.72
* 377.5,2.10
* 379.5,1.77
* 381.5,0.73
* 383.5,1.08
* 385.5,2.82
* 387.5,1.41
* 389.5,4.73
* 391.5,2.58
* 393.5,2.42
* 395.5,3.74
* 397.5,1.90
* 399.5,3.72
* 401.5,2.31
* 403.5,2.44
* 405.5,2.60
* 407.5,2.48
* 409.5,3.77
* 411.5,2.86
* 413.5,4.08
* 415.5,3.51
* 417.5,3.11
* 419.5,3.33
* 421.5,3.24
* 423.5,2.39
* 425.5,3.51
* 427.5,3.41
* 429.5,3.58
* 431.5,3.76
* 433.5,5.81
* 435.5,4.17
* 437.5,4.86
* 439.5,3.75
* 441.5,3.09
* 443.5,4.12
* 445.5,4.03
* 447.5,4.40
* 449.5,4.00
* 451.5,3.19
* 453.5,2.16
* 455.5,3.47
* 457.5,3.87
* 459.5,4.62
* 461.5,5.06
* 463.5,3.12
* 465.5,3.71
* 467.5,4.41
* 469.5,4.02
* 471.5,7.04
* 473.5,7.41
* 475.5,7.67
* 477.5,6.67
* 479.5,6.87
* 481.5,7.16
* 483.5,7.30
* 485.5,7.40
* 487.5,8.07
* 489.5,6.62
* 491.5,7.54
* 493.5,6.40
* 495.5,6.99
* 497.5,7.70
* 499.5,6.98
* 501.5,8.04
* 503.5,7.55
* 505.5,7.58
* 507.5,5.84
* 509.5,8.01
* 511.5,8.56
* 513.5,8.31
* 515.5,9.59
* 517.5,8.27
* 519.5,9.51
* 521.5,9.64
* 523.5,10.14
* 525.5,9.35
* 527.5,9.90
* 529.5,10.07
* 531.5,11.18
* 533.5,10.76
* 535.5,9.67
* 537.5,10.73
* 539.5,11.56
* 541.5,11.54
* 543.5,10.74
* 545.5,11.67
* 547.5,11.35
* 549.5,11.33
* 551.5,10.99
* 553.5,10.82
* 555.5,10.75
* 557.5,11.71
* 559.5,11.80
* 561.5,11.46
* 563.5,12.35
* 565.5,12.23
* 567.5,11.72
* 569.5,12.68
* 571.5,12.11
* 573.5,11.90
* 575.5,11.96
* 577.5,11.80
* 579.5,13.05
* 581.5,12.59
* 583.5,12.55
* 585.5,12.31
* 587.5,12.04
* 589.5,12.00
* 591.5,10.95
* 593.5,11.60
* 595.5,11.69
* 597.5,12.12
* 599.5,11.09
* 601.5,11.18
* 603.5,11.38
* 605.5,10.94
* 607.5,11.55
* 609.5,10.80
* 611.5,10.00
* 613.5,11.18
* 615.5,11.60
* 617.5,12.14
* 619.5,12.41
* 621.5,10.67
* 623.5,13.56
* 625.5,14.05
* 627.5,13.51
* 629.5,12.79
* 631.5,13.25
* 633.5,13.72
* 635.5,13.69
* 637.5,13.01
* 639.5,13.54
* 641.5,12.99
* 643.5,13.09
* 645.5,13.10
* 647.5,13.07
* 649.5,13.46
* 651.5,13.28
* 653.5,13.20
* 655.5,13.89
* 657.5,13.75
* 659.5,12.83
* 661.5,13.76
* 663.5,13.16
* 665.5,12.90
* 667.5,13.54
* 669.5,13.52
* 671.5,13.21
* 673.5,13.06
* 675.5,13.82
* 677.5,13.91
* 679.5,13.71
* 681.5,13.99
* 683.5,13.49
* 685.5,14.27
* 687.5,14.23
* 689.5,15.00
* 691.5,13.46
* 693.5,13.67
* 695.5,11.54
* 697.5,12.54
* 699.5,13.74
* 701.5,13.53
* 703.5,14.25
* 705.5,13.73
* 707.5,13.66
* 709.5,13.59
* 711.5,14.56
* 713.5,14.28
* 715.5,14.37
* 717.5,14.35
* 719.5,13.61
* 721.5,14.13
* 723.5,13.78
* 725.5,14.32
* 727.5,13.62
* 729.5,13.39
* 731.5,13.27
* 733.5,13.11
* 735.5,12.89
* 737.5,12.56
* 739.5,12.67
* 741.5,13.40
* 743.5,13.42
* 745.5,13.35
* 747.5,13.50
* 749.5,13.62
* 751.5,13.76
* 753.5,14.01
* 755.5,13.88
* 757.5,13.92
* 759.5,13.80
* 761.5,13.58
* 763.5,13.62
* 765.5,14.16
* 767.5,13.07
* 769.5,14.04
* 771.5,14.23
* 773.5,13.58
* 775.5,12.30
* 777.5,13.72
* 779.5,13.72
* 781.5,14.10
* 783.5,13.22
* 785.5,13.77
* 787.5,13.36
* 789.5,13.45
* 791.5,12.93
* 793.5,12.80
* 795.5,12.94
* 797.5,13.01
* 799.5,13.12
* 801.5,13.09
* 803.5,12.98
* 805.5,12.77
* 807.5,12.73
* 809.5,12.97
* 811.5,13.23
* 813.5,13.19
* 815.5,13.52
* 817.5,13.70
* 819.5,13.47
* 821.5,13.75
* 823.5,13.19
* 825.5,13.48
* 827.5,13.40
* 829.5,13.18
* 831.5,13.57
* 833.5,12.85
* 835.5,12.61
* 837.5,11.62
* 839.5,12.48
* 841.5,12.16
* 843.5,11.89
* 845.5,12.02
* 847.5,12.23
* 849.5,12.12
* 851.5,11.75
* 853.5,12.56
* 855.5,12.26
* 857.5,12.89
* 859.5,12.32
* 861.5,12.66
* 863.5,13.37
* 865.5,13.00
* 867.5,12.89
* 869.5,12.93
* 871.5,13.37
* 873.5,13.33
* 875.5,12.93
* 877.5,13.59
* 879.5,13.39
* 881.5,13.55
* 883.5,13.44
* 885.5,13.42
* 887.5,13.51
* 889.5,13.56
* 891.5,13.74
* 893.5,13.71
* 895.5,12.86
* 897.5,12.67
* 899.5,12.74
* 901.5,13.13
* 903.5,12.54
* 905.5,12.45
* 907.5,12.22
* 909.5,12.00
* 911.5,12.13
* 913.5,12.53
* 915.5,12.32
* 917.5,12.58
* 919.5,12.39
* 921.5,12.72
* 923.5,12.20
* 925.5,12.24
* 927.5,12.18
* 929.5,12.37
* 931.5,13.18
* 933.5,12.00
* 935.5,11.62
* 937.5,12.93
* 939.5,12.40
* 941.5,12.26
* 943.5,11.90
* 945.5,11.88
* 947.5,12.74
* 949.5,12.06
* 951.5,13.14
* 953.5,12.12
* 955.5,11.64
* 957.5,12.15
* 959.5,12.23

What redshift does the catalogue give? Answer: 0.18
